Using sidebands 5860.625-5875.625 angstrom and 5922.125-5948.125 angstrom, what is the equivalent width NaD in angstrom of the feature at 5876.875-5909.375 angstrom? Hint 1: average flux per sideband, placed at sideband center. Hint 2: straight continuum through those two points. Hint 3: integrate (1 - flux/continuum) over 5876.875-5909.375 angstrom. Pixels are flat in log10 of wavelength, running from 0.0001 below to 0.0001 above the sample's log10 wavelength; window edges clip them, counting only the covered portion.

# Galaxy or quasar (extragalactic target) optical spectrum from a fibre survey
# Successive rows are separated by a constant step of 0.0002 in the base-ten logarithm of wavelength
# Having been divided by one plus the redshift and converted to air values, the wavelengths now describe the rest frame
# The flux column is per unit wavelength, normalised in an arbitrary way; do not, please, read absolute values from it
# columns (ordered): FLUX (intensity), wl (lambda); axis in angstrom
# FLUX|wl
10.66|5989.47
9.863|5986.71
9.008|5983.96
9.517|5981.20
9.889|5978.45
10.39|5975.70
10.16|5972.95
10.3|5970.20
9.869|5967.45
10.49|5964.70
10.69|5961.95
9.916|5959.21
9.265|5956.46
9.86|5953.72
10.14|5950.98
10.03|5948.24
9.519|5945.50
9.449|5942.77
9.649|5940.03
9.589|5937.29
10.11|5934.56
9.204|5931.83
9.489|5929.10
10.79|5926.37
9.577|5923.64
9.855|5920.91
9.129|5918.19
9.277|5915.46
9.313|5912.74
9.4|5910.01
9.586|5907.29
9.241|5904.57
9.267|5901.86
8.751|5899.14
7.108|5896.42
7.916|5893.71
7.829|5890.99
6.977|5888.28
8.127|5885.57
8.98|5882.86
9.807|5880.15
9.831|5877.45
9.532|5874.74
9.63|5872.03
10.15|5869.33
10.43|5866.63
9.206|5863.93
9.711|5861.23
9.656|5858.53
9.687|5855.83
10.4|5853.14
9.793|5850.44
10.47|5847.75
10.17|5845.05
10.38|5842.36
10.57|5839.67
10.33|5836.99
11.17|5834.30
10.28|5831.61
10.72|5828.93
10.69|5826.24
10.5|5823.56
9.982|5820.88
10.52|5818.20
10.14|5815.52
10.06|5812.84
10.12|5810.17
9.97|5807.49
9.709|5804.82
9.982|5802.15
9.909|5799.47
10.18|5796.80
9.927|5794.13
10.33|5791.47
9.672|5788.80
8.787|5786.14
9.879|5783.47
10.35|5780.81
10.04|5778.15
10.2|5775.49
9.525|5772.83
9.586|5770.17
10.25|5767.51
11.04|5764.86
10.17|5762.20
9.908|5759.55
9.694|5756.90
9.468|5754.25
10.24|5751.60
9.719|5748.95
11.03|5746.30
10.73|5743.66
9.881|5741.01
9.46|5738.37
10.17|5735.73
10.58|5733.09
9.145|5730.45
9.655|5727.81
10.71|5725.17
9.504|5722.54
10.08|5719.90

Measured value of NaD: 3.85 angstrom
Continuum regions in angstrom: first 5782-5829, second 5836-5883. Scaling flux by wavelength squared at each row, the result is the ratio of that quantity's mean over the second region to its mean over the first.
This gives 1.01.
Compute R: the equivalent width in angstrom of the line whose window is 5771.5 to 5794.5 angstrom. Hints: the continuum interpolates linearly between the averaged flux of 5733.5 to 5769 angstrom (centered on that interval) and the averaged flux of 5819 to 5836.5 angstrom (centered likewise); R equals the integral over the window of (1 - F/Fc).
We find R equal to 1.02 angstrom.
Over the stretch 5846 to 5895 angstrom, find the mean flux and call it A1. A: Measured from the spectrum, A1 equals 9.35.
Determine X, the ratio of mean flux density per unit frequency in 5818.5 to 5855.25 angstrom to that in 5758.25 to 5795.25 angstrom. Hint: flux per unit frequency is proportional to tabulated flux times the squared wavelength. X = 1.1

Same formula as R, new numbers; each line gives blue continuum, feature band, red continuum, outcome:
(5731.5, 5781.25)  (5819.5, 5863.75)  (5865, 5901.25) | -4.71 angstrom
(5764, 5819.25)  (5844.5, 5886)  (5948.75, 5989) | 0.98 angstrom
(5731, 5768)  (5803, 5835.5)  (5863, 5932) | -2.12 angstrom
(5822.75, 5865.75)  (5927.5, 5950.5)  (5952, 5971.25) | 0.97 angstrom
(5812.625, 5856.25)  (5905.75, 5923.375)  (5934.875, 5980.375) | 1.15 angstrom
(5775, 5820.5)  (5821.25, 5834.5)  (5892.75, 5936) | -1.06 angstrom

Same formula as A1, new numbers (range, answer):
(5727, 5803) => 9.98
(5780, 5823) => 9.98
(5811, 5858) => 10.3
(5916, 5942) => 9.69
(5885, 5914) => 8.51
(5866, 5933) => 9.15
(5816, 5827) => 10.4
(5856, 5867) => 9.68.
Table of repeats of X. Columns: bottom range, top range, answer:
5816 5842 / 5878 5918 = 0.85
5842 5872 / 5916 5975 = 1.02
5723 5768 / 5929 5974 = 1.05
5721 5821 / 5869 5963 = 0.98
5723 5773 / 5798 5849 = 1.05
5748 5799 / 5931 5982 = 1.06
